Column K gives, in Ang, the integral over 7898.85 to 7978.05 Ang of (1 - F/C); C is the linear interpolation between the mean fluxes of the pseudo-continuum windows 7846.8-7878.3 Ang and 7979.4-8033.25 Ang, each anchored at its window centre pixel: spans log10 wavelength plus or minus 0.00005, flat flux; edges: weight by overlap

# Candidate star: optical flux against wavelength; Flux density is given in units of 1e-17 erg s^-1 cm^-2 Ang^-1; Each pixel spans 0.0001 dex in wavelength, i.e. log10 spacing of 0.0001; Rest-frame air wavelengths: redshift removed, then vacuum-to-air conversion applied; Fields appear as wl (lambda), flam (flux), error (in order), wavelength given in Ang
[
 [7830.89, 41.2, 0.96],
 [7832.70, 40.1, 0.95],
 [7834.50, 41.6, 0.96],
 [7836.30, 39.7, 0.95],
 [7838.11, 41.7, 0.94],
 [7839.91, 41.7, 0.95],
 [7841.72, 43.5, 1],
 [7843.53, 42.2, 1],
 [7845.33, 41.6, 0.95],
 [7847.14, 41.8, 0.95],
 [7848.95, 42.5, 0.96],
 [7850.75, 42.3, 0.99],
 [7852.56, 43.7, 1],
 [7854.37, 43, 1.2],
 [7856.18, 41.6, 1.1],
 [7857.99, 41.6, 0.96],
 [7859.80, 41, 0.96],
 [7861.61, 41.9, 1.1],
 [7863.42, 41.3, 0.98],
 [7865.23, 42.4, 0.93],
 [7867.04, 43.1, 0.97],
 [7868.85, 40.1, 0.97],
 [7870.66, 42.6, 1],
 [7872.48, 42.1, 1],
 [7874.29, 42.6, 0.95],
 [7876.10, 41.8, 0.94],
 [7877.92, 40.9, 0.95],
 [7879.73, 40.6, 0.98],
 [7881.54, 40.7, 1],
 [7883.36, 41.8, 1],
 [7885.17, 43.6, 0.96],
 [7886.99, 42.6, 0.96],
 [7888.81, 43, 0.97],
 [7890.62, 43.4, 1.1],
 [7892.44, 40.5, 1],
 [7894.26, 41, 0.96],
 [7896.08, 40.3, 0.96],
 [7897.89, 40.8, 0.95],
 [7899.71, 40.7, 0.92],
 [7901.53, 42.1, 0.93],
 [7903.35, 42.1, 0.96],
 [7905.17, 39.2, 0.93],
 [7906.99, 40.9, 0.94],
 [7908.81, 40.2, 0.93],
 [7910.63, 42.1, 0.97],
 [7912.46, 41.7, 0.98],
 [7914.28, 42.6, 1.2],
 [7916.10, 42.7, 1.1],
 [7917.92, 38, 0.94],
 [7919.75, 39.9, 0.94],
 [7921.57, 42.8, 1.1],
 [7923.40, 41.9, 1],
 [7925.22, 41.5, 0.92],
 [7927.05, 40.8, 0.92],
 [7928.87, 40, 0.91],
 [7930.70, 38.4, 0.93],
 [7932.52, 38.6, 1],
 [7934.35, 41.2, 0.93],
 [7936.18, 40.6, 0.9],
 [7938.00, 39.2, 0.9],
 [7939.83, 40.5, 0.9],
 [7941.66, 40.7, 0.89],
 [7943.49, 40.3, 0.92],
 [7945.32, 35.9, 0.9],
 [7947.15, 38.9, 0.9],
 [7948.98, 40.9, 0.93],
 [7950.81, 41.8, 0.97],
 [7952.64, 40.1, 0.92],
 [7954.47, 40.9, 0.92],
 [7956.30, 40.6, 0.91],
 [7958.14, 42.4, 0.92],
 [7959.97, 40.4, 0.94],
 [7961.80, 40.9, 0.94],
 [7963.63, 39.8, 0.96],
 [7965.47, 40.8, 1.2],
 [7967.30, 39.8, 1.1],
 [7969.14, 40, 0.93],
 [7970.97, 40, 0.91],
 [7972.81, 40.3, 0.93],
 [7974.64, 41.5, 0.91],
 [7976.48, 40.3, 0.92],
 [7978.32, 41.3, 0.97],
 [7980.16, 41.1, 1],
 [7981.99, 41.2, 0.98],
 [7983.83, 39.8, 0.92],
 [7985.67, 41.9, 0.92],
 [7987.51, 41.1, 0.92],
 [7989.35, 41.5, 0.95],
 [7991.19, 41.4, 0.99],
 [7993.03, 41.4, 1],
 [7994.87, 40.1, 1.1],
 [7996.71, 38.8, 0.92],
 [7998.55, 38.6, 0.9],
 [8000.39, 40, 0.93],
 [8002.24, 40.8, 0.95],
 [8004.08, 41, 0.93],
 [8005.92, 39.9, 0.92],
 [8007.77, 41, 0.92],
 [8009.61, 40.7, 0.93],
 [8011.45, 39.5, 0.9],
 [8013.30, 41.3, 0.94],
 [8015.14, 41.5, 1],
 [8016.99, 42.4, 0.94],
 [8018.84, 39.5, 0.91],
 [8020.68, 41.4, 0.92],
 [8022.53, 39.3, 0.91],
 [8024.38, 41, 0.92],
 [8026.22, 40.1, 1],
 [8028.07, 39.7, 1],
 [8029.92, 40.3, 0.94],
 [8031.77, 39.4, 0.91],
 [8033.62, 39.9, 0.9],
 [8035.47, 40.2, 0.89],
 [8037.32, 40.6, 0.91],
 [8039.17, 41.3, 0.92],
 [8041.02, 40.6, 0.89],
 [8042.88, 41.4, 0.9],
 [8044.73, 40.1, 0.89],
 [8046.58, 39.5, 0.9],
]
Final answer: 1.31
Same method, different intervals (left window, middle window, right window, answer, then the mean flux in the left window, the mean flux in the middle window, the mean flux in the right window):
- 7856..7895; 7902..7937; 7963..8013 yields 0.4 Ang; 41.8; 40.8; 40.5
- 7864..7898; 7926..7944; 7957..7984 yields 0.5 Ang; 41.8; 40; 40.7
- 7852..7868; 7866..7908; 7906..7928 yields 0.1 Ang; 42.1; 41.6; 41.2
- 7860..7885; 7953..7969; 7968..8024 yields 0.1 Ang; 41.7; 40.6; 40.6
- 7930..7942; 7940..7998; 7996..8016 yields -0.6 Ang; 39.9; 40.5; 40.3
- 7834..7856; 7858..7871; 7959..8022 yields 0.1 Ang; 42.1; 41.7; 40.6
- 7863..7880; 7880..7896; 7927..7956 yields -0.2 Ang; 41.8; 41.9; 39.9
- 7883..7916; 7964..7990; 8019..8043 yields 0.1 Ang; 41.6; 40.7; 40.3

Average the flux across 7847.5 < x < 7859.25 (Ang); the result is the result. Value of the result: 42.4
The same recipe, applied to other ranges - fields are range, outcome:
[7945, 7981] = 40.5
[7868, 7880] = 41.6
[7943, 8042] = 40.5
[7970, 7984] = 40.7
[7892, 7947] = 40.5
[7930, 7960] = 40.1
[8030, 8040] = 40.3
